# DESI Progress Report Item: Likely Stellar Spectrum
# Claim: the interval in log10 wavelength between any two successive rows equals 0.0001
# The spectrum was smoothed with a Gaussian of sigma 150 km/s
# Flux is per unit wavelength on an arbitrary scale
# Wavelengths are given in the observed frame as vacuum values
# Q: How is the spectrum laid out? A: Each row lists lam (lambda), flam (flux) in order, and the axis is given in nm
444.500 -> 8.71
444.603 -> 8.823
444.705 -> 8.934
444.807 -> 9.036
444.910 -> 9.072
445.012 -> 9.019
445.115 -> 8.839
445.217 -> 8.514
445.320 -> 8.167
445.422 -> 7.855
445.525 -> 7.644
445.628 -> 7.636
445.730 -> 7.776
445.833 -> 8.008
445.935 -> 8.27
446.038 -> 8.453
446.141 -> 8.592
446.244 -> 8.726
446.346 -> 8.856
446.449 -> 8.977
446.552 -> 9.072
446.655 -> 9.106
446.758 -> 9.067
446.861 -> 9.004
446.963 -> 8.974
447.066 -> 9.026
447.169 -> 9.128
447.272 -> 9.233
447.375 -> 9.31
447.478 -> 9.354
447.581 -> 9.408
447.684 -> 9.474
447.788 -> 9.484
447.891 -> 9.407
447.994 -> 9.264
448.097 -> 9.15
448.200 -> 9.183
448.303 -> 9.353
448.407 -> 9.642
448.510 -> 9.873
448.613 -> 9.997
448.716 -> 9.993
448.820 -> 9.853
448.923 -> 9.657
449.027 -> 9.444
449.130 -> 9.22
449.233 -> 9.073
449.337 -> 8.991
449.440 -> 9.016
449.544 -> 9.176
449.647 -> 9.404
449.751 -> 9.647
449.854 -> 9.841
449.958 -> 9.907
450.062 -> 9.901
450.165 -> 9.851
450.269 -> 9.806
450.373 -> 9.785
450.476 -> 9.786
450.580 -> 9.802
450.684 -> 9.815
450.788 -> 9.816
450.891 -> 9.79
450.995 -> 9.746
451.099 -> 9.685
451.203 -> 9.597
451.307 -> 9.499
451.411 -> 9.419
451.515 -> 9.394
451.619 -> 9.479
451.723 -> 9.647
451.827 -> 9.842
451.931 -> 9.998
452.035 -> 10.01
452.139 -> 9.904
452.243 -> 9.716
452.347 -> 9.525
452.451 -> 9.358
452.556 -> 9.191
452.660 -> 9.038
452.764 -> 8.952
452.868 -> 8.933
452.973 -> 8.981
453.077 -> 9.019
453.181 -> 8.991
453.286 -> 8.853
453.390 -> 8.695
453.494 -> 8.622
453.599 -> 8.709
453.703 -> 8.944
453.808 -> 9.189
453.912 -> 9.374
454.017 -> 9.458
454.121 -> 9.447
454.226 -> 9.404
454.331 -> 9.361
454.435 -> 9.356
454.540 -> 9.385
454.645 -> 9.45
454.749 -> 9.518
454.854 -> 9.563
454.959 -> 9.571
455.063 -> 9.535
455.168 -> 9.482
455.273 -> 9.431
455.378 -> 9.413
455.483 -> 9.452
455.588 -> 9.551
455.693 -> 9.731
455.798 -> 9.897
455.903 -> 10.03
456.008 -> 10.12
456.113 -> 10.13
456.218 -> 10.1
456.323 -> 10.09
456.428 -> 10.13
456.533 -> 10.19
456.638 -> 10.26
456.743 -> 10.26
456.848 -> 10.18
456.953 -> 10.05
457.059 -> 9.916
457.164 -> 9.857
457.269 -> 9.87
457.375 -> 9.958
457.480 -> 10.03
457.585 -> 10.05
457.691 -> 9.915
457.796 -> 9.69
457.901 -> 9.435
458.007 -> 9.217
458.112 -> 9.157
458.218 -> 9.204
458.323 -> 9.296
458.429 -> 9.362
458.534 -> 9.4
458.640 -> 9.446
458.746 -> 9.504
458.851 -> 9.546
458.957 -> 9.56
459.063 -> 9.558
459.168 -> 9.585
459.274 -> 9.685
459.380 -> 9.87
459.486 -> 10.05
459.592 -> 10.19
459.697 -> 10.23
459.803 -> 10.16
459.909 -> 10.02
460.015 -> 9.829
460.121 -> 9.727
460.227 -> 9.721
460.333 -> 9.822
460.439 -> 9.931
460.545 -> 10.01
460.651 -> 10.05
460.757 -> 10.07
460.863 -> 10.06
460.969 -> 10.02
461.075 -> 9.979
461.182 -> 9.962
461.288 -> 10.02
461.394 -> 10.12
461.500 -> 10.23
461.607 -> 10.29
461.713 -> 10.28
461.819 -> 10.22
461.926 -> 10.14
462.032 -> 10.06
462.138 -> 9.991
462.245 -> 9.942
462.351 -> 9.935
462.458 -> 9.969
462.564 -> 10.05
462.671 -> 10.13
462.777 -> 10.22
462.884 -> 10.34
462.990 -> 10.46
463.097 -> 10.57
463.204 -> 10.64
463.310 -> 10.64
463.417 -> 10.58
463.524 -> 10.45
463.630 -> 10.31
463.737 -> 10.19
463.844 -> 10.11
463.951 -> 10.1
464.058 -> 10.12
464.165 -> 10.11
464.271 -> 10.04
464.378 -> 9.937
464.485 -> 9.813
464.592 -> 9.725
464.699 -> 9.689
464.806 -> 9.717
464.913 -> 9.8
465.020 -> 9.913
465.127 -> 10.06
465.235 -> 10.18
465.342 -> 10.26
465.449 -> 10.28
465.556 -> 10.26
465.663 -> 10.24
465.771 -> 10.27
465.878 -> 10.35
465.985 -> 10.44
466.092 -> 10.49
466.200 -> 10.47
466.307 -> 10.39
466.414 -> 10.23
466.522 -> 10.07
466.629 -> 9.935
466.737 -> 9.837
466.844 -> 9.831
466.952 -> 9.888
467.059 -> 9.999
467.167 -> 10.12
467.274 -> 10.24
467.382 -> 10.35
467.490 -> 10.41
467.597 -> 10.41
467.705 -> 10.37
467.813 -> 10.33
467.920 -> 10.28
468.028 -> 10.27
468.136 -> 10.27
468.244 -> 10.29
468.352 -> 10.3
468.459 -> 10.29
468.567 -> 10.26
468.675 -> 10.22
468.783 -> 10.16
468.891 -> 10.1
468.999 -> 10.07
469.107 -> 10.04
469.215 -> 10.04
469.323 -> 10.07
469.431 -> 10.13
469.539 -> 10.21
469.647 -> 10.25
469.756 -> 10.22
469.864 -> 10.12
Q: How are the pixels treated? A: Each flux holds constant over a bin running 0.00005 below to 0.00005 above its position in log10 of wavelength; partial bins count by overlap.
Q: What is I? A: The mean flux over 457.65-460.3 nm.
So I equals 9.66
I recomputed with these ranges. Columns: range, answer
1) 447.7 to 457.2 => 9.55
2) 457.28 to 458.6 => 9.57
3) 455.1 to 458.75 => 9.77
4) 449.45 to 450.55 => 9.68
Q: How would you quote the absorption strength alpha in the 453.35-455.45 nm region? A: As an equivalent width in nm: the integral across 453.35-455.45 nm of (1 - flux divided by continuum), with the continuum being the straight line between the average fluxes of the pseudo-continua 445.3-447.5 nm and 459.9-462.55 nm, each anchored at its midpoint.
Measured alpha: 0.019 nm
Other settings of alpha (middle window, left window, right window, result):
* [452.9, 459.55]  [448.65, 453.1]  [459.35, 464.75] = 0.16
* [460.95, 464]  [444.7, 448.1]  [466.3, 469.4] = -0.12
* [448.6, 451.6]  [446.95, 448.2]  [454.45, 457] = -0.06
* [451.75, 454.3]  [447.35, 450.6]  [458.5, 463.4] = 0.11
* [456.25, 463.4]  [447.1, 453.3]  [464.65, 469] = -0.04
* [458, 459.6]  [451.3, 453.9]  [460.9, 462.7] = 0.05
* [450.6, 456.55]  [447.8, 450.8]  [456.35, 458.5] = 0.12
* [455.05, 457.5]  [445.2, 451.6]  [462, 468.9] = -0.06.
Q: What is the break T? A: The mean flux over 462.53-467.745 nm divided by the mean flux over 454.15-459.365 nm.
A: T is 1.05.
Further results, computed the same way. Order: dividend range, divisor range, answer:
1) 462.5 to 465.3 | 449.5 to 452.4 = 1.05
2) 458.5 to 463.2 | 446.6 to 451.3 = 1.05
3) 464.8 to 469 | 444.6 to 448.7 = 1.14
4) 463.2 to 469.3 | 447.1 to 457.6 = 1.06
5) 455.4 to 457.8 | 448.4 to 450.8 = 1.04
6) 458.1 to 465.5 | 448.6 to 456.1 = 1.05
